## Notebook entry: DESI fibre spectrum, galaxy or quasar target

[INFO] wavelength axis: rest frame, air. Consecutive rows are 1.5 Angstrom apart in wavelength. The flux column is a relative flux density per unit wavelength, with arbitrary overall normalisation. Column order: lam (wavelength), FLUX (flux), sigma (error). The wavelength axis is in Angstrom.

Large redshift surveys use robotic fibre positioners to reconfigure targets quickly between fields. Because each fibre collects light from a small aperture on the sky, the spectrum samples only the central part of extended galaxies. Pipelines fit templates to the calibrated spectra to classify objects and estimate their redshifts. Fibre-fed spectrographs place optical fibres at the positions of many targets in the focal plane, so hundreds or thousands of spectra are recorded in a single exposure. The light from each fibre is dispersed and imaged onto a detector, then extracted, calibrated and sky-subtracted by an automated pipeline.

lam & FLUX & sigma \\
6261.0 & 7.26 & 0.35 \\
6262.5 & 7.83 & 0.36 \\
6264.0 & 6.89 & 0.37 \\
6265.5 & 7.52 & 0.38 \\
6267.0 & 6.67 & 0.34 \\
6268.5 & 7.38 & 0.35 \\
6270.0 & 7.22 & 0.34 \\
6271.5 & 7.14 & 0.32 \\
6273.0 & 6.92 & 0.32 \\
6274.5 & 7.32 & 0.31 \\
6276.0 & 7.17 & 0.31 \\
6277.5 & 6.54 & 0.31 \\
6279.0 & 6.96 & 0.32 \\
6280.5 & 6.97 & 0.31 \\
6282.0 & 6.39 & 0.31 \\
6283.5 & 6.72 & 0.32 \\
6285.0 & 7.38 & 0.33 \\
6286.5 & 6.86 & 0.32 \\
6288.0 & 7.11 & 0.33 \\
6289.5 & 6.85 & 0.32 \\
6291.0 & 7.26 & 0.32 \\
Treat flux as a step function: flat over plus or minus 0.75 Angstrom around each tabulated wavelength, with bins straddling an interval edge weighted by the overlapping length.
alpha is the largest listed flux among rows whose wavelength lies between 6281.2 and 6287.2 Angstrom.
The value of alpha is 7.38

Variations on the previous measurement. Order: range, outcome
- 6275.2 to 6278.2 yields 7.17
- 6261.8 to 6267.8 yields 7.83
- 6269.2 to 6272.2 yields 7.22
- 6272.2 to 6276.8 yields 7.32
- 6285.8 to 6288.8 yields 7.11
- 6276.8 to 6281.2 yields 6.97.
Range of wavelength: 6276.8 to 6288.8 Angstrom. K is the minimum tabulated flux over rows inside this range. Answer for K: 6.39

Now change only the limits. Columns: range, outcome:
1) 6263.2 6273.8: 6.67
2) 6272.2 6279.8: 6.54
